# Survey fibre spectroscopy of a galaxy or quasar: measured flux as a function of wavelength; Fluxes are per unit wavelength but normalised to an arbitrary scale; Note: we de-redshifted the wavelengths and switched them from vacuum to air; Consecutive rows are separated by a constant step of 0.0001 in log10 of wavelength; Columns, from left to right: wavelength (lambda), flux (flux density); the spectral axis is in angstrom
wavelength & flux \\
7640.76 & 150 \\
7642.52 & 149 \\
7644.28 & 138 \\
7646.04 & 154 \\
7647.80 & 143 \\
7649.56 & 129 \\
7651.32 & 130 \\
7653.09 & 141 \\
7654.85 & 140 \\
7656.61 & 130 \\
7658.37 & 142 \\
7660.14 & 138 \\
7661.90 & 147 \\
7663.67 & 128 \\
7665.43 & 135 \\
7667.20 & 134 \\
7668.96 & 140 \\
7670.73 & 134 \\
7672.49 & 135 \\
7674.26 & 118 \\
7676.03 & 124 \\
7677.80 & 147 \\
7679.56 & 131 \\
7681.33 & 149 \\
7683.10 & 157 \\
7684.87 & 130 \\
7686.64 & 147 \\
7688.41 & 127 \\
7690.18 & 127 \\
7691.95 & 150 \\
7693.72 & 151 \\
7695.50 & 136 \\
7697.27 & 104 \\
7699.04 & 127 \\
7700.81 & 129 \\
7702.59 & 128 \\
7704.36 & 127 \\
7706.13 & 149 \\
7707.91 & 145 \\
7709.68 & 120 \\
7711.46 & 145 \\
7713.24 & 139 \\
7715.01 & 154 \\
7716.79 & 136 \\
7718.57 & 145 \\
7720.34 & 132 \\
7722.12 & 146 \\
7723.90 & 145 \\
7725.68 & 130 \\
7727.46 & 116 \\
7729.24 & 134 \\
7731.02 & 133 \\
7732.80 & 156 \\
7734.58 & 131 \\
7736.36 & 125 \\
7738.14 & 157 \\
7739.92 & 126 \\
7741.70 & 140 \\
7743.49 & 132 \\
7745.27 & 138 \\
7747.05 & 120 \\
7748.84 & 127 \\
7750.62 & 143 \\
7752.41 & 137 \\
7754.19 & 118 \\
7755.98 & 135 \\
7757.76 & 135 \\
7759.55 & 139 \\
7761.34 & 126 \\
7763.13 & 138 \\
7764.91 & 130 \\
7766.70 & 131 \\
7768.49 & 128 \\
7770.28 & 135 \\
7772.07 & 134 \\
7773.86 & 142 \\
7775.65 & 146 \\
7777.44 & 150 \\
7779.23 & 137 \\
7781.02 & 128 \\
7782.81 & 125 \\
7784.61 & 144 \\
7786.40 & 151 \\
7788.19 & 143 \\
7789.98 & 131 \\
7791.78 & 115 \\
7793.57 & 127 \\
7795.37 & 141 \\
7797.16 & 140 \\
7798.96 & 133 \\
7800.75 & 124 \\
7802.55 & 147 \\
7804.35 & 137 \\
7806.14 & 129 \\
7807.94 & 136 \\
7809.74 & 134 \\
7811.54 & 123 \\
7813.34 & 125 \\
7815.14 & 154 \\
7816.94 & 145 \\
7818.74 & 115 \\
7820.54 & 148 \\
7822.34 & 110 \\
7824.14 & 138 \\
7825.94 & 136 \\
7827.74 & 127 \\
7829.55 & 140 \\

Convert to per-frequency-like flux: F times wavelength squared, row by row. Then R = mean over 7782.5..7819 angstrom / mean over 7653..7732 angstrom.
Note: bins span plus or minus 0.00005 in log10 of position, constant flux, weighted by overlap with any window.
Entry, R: 1.02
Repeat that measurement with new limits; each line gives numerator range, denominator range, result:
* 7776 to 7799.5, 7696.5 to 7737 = 1.03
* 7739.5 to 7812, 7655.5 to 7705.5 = 1.02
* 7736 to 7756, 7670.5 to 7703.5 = 1.01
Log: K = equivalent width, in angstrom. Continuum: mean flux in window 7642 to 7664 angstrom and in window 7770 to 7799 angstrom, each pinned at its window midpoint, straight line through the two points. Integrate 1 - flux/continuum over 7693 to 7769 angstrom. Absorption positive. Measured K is 1.80 angstrom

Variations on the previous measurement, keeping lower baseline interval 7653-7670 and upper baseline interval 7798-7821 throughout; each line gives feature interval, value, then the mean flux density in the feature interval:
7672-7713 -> 0.5 angstrom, 135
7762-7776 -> 0.0 angstrom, 135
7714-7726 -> -0.5 angstrom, 142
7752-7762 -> 0.3 angstrom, 132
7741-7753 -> 0.2 angstrom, 134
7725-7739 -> 0.1 angstrom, 135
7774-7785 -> -0.3 angstrom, 138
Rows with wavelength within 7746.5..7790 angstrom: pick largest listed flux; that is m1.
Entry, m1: 151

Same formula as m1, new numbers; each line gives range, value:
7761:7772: 138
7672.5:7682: 149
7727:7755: 157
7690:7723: 154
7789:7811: 147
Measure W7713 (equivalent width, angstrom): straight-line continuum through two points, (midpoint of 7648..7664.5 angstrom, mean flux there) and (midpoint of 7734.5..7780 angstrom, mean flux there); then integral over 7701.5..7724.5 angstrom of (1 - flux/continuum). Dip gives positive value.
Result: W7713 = -0.6 angstrom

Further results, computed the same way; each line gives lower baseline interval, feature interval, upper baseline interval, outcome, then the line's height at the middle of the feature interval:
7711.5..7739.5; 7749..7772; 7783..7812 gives 0.7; 137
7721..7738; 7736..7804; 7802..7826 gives 0.1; 135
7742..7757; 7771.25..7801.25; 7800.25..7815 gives -0.8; 133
